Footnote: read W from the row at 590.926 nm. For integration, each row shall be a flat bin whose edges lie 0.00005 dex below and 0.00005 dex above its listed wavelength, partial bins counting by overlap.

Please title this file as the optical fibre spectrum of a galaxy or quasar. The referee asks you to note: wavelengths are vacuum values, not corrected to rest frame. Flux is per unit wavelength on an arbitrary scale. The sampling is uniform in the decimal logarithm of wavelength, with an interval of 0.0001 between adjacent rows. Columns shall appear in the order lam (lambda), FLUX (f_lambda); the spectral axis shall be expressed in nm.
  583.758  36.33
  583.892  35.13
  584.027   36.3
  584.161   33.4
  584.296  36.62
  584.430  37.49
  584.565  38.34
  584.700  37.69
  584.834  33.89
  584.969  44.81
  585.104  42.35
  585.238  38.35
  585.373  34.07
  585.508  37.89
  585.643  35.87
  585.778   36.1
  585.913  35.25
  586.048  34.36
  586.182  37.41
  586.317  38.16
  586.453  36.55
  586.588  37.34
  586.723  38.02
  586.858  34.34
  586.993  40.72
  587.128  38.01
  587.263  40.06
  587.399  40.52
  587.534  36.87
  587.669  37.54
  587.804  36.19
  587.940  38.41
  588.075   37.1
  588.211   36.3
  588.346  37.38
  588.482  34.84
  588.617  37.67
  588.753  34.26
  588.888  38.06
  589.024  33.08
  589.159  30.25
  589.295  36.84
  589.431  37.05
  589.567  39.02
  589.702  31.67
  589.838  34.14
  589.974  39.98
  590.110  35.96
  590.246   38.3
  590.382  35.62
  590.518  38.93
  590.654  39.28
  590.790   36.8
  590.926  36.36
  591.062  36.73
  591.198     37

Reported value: 36.36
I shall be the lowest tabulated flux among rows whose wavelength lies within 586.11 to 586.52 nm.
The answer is 36.55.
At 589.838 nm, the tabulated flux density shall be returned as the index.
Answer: 34.14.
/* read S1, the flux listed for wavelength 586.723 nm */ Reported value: 38.02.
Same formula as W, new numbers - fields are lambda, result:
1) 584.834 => 33.89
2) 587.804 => 36.19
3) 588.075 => 37.1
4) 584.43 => 37.49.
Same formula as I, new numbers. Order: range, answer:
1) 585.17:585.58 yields 34.07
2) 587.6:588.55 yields 34.84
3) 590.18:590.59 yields 35.62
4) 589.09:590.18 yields 30.25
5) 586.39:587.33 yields 34.34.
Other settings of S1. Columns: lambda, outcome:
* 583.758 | 36.33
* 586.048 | 34.36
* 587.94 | 38.41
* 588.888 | 38.06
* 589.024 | 33.08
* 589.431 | 37.05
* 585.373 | 34.07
